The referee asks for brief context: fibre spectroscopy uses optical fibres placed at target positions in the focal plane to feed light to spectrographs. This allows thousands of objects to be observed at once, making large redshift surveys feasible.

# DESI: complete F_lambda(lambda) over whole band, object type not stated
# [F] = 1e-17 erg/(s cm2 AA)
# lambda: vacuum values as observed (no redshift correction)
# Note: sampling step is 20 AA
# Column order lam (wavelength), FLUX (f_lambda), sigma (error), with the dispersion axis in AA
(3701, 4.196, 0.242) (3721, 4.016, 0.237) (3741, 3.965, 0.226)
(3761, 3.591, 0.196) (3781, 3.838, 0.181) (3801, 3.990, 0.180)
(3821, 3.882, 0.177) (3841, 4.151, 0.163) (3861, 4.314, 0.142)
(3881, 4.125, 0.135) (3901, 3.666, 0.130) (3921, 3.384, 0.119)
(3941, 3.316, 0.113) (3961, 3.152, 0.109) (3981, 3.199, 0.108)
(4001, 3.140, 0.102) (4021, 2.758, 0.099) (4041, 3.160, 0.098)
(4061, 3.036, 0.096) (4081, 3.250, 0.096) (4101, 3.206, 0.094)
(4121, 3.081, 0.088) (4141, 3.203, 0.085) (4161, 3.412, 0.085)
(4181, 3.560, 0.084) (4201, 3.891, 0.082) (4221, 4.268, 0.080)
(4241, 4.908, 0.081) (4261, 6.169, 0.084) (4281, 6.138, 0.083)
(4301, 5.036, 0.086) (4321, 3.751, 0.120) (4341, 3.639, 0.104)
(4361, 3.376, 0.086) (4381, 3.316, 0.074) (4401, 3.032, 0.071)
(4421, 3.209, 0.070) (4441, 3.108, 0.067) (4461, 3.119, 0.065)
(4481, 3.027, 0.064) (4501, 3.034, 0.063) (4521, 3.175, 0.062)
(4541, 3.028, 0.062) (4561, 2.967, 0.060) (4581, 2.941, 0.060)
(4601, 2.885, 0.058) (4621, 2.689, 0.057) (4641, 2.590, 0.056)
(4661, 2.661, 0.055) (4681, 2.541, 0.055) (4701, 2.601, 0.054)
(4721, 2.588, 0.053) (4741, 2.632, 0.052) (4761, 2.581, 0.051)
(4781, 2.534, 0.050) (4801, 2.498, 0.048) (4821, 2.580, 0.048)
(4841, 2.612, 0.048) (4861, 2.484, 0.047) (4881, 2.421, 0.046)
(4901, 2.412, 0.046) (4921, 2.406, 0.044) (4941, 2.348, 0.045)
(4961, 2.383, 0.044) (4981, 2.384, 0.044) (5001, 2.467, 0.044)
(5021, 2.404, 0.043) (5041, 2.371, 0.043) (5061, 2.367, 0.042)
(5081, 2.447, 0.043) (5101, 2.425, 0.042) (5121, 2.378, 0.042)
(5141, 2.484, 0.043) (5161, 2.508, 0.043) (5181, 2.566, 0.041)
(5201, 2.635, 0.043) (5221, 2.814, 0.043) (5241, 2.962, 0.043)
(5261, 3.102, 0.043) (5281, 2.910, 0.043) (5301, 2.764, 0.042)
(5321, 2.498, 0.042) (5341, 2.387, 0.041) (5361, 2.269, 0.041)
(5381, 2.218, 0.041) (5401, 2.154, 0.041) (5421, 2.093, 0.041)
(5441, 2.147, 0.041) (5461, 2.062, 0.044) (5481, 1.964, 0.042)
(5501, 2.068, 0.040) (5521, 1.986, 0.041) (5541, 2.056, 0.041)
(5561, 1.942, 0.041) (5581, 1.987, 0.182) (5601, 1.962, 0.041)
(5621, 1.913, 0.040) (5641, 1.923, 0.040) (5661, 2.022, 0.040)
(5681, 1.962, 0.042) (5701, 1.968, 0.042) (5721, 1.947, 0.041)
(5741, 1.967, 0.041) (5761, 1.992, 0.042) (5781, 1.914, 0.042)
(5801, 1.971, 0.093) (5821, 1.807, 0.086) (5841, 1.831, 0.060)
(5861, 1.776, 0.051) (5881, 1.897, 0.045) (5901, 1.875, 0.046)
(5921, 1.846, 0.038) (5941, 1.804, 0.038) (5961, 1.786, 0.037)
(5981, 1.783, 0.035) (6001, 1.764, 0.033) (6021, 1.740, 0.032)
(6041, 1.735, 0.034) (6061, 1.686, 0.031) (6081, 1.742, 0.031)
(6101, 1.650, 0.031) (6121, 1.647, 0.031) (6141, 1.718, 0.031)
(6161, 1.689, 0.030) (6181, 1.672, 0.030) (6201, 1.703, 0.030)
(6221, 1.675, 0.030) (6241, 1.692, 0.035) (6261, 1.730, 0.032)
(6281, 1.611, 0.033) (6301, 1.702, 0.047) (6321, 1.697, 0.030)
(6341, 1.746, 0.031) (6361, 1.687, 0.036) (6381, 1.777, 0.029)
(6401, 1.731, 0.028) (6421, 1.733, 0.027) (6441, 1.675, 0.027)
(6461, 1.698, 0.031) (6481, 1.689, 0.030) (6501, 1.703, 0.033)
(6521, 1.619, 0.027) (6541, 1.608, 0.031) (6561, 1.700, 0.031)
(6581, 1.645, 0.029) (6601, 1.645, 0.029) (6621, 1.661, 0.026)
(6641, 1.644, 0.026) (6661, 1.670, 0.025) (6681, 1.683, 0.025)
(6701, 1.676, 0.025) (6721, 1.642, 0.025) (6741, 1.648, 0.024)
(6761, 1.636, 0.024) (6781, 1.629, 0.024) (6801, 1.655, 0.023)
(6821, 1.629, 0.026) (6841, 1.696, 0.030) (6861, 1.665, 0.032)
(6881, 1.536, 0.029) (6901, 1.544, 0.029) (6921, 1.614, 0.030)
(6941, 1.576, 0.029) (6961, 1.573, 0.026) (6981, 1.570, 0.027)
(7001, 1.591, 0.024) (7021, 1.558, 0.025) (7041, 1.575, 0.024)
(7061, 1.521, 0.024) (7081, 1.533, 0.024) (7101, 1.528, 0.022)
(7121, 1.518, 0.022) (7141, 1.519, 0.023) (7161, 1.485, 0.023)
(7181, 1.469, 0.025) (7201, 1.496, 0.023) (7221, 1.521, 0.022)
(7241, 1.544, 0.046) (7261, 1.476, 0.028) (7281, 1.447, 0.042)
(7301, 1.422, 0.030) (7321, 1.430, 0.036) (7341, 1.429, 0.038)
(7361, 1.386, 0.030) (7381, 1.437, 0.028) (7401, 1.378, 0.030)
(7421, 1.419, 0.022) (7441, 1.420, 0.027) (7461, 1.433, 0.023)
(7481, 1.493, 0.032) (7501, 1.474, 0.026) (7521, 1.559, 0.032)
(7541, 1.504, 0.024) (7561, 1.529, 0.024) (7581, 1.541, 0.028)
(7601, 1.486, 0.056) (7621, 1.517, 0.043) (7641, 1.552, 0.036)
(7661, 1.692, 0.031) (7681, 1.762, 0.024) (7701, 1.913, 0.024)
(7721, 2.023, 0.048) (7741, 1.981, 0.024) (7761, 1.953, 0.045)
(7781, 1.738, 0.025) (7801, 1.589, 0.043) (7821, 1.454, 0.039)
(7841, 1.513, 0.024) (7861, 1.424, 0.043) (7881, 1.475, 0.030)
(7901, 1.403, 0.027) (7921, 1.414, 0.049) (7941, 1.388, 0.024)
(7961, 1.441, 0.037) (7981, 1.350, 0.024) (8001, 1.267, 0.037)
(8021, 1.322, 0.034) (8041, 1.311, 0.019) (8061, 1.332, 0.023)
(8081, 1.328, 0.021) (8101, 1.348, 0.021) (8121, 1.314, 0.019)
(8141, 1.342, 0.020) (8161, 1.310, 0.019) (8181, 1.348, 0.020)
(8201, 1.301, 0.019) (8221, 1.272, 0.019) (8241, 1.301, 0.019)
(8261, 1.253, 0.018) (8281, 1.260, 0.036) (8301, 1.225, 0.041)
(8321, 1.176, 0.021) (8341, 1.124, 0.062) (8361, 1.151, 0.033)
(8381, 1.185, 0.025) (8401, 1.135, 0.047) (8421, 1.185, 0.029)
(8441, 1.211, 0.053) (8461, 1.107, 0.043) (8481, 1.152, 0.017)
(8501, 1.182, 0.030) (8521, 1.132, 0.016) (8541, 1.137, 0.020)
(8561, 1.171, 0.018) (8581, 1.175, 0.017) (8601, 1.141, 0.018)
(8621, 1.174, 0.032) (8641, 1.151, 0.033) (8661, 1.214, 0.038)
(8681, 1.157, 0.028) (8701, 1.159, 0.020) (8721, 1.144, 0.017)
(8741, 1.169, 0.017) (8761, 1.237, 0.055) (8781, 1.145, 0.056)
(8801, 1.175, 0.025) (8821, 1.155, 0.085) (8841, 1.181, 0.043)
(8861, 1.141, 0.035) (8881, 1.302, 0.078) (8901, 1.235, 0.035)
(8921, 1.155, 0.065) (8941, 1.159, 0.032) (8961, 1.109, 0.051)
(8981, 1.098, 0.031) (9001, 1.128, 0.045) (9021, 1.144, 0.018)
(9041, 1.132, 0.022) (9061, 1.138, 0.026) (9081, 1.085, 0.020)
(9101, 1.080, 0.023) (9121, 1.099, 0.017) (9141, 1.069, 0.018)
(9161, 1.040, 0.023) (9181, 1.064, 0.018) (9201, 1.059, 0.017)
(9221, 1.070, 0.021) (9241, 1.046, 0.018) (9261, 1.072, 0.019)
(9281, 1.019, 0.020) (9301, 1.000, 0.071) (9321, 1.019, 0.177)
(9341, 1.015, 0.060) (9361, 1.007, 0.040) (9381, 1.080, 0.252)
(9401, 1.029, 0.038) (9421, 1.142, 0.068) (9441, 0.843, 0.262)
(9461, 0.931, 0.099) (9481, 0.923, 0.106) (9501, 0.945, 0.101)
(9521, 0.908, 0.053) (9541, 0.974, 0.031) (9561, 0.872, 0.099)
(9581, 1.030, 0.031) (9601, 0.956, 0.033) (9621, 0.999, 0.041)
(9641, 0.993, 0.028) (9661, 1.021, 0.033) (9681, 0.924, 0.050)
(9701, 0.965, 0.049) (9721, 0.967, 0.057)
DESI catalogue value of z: 1.760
